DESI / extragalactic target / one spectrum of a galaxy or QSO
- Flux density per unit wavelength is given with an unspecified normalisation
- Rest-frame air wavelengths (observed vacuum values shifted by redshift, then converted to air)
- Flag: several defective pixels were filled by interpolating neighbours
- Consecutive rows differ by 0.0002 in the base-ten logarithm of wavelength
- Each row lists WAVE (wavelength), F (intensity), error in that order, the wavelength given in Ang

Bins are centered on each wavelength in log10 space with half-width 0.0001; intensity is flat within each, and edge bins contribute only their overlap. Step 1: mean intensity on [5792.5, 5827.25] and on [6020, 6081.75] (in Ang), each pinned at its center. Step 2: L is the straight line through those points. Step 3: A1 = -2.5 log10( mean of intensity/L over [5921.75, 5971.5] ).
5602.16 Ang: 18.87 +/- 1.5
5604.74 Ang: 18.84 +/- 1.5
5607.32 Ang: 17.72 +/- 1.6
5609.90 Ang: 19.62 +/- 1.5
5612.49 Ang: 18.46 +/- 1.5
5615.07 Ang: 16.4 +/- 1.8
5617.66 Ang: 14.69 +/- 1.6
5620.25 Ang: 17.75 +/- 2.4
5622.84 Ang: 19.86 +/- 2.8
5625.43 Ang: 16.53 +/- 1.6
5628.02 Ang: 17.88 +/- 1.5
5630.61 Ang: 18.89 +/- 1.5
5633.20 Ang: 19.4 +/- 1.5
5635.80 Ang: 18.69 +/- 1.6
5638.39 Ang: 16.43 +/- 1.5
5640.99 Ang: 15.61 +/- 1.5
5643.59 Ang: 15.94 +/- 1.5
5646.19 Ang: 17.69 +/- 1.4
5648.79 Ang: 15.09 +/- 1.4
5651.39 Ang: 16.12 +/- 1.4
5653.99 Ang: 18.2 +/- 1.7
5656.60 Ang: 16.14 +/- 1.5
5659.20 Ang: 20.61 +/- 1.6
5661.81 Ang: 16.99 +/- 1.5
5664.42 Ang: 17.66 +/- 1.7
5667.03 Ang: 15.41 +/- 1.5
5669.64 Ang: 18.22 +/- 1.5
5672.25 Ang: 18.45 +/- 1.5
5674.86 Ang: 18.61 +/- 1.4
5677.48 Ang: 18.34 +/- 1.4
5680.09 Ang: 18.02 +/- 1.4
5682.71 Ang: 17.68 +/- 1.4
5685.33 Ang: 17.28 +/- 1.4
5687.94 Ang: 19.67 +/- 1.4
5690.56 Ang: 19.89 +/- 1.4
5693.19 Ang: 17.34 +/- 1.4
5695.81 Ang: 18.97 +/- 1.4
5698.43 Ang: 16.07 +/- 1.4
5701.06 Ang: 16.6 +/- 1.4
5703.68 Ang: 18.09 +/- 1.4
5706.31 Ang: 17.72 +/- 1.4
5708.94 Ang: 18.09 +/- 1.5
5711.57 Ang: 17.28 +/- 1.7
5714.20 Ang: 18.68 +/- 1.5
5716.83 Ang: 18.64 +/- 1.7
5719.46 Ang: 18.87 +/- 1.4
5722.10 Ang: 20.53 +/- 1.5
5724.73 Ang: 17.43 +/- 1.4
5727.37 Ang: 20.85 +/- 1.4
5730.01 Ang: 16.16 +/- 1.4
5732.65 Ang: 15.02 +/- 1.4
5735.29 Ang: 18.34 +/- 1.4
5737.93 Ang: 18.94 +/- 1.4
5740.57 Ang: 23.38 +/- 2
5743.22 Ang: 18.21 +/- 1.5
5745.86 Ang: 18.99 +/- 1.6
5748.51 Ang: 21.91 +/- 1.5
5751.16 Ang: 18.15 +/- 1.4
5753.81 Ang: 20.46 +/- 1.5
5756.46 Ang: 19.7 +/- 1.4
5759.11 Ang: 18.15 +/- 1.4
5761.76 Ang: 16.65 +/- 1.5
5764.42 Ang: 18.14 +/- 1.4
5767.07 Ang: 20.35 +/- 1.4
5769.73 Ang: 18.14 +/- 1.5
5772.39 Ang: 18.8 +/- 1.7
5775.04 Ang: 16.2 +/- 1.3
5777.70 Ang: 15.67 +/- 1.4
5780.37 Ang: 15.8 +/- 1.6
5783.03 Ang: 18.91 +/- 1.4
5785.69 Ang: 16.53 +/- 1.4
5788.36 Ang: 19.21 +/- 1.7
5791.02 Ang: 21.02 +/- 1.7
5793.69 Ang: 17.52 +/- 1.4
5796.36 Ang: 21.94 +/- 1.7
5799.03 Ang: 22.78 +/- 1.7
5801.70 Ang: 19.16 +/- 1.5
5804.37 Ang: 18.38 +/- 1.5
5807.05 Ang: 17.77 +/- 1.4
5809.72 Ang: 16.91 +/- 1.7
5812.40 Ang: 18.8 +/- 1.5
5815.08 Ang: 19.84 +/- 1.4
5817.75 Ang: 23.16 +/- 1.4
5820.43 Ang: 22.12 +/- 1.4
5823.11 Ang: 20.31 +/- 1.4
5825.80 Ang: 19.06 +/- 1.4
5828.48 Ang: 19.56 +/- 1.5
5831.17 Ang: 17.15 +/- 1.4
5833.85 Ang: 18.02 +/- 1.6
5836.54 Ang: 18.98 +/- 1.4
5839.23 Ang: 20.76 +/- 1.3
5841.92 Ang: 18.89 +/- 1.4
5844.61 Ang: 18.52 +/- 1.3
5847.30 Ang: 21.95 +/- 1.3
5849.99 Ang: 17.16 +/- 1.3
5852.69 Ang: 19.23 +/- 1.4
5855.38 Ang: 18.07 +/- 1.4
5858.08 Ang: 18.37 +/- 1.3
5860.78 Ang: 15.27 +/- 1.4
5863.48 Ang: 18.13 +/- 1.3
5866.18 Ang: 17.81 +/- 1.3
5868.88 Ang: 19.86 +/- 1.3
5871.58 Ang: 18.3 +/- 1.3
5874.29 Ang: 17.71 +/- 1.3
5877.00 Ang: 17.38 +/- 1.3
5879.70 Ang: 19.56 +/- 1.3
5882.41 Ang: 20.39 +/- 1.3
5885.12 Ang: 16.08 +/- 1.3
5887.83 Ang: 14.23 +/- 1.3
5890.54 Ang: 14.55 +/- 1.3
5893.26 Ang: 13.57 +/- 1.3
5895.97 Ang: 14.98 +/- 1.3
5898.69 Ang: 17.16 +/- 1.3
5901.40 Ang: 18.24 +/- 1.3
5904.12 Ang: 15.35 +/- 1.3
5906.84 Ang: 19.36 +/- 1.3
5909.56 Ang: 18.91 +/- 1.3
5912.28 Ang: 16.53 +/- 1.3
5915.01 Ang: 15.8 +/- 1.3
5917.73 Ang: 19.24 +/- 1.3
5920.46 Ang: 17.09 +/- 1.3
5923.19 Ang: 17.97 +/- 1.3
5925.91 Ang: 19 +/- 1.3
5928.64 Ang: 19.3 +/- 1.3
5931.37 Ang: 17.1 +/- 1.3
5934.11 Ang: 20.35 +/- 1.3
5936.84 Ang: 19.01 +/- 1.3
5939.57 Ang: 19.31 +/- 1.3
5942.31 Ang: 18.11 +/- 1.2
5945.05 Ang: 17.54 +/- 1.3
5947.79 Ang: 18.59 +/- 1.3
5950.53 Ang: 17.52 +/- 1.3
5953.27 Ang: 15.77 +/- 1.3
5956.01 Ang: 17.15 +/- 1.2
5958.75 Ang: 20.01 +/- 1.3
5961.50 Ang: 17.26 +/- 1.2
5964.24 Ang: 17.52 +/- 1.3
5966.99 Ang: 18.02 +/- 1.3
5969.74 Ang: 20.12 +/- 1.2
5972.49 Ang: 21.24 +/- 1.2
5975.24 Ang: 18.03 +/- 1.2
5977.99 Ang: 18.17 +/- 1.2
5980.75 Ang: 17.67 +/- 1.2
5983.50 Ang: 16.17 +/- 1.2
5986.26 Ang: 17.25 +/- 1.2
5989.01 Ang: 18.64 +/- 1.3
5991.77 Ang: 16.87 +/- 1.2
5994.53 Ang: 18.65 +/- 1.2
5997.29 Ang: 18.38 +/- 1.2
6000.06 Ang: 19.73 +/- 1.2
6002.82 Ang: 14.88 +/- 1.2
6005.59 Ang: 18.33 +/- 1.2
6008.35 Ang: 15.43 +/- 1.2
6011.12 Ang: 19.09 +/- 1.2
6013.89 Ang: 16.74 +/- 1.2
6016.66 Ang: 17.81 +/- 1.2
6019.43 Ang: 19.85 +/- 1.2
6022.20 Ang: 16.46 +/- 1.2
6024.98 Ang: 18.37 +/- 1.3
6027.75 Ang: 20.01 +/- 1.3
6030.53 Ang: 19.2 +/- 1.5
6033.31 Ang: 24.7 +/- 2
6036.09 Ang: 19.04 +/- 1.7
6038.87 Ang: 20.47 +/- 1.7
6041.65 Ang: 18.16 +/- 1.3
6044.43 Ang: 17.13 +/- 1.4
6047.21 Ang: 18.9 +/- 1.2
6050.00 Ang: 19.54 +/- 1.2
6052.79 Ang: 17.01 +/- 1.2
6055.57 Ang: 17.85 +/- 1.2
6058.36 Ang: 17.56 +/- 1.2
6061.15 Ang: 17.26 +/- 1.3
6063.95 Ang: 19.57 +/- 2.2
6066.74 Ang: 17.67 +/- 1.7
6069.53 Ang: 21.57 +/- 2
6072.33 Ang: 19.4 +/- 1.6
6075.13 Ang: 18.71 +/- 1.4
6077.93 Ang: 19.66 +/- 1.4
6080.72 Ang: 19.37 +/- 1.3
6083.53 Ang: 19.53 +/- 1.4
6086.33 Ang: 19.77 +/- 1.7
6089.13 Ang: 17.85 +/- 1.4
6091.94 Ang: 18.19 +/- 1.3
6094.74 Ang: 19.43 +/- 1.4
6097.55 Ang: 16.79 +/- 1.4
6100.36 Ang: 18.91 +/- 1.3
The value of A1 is 0.06 mag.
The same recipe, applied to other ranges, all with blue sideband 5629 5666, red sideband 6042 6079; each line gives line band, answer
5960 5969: 0.03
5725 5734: 0.02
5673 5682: -0.05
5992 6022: 0.04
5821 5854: -0.07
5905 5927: 0.01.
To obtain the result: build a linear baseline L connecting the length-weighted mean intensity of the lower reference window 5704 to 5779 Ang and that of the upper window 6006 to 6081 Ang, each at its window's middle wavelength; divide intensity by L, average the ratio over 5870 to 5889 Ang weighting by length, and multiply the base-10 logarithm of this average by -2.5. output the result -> 0.05 mag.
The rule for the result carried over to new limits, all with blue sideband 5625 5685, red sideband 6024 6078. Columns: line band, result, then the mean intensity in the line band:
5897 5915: 0.067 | 17.4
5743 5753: -0.094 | 19.5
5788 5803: -0.129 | 20.3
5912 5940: 0.018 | 18.3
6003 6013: 0.100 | 17.2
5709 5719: -0.031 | 18.3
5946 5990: 0.041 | 18.1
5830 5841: -0.031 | 18.8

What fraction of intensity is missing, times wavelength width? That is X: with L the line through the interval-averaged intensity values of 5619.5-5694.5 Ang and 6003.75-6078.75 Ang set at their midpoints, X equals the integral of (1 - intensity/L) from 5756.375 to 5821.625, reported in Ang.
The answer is -2.8 Ang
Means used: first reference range 17.7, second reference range 18.7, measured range 18.8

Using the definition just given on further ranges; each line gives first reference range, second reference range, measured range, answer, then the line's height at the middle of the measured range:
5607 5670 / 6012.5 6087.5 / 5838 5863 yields -0.63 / 18.2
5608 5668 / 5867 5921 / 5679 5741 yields -3.18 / 17.4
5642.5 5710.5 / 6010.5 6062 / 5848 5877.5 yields 0.26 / 18.2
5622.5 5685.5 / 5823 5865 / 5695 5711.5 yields 0.30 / 17.8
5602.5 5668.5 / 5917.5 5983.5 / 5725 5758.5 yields -2.51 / 17.8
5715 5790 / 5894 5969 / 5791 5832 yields -3.17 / 18.3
